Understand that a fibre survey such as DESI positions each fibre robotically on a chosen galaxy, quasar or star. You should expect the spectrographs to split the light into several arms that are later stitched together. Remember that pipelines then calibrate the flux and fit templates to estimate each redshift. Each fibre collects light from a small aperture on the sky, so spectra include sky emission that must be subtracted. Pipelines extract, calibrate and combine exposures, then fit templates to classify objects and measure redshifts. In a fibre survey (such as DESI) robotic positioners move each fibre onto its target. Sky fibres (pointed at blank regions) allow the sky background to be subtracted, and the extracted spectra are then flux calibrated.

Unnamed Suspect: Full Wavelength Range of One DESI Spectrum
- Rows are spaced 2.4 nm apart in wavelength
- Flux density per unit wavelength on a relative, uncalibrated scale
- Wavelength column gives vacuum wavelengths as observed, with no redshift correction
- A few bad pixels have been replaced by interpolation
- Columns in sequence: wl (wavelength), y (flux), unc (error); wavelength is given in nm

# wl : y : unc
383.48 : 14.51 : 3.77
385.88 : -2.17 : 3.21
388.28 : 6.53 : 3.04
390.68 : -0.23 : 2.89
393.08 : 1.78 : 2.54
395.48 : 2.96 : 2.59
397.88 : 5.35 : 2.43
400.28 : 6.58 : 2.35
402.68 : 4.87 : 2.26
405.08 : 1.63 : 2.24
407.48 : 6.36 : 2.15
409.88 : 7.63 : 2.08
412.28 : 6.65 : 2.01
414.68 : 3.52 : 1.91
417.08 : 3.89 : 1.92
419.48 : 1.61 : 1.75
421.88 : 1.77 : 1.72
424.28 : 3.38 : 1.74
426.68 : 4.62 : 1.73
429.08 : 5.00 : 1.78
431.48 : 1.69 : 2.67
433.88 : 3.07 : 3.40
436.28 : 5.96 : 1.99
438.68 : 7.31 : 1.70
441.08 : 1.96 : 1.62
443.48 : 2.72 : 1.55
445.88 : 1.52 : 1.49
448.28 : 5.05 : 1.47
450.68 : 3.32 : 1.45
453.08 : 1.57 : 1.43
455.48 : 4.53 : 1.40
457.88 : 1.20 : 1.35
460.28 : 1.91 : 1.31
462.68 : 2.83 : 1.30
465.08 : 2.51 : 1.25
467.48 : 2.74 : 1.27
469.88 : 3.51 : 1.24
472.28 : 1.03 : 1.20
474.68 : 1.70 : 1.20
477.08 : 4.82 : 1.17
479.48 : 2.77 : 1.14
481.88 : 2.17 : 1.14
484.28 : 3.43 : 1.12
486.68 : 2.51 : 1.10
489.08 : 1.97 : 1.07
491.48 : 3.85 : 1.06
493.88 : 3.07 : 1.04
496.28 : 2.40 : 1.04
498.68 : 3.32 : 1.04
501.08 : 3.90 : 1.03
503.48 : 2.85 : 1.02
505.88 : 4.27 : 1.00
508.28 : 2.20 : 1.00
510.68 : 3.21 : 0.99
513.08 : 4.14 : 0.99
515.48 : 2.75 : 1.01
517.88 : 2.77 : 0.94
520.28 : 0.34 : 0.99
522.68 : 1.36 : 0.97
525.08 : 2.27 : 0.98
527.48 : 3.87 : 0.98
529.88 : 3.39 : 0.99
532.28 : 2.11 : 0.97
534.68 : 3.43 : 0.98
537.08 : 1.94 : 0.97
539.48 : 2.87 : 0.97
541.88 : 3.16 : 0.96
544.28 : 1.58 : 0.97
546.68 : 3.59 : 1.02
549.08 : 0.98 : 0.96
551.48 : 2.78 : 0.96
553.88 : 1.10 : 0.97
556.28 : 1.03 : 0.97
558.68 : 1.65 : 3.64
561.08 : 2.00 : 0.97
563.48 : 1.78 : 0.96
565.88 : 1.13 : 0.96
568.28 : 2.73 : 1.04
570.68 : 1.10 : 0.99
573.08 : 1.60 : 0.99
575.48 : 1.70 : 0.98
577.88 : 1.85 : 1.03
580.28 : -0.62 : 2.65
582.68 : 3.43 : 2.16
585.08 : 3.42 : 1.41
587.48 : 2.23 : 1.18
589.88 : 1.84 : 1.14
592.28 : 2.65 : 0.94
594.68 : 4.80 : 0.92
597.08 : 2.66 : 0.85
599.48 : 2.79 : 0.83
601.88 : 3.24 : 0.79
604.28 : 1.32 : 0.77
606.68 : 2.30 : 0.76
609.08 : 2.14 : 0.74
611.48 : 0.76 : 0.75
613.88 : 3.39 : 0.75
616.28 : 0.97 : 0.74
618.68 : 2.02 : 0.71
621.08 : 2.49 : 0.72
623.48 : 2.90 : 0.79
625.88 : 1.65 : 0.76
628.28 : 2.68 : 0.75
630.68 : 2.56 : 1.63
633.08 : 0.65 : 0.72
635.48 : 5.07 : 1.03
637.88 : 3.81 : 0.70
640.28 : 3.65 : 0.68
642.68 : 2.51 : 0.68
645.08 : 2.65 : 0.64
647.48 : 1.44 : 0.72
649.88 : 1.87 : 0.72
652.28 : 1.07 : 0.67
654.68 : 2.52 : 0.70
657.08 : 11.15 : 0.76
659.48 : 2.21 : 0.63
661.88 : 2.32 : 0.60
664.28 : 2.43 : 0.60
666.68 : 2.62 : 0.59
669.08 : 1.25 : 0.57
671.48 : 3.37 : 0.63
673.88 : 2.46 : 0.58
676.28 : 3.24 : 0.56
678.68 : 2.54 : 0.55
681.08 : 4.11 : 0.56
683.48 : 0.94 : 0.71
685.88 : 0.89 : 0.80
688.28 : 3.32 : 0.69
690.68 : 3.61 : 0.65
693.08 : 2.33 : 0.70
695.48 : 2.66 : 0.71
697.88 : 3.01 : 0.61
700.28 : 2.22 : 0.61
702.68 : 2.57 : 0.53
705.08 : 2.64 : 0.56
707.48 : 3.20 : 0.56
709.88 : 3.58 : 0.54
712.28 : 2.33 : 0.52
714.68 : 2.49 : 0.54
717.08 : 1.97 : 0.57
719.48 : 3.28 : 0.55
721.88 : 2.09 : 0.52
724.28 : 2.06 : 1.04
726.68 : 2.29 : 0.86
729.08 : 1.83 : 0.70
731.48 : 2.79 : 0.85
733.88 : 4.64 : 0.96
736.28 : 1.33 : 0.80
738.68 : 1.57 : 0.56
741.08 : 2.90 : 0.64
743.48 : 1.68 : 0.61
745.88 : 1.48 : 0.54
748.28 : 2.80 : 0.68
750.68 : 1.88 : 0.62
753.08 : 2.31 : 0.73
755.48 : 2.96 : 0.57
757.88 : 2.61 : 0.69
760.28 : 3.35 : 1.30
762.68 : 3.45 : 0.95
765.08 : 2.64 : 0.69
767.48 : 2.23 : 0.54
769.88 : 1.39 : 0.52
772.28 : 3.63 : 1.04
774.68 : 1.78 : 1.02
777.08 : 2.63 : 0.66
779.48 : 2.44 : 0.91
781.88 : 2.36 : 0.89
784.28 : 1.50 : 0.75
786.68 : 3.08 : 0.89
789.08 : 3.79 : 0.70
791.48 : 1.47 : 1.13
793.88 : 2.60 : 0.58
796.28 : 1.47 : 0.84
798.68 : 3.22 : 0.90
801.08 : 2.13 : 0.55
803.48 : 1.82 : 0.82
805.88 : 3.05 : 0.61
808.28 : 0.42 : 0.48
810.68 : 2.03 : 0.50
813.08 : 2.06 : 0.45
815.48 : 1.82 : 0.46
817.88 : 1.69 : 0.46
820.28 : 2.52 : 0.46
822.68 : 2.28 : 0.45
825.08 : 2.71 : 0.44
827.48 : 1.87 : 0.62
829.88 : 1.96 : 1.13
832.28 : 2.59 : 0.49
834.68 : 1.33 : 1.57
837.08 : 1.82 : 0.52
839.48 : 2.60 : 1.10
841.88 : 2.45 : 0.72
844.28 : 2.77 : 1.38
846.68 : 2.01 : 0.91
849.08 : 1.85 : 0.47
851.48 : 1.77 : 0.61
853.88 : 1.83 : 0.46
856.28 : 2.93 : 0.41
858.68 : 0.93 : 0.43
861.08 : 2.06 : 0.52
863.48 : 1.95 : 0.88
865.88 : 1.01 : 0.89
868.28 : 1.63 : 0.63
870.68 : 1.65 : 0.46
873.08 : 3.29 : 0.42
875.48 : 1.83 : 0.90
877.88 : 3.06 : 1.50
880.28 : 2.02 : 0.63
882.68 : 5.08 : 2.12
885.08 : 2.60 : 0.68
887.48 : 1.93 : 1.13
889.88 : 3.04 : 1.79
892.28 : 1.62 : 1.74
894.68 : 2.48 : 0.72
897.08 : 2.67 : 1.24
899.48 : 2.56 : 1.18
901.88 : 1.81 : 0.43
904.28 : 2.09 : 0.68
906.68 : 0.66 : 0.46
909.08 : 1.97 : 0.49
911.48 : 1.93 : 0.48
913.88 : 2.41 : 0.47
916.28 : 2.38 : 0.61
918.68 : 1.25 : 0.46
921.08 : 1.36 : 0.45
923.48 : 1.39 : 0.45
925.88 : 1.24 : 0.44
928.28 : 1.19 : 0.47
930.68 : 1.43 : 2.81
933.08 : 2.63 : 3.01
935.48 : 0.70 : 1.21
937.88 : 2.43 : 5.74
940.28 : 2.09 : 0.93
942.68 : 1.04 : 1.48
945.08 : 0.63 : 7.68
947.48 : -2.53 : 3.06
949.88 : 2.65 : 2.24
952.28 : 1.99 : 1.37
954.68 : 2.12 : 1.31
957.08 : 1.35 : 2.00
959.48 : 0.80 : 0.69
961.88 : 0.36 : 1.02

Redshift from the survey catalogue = 0.762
